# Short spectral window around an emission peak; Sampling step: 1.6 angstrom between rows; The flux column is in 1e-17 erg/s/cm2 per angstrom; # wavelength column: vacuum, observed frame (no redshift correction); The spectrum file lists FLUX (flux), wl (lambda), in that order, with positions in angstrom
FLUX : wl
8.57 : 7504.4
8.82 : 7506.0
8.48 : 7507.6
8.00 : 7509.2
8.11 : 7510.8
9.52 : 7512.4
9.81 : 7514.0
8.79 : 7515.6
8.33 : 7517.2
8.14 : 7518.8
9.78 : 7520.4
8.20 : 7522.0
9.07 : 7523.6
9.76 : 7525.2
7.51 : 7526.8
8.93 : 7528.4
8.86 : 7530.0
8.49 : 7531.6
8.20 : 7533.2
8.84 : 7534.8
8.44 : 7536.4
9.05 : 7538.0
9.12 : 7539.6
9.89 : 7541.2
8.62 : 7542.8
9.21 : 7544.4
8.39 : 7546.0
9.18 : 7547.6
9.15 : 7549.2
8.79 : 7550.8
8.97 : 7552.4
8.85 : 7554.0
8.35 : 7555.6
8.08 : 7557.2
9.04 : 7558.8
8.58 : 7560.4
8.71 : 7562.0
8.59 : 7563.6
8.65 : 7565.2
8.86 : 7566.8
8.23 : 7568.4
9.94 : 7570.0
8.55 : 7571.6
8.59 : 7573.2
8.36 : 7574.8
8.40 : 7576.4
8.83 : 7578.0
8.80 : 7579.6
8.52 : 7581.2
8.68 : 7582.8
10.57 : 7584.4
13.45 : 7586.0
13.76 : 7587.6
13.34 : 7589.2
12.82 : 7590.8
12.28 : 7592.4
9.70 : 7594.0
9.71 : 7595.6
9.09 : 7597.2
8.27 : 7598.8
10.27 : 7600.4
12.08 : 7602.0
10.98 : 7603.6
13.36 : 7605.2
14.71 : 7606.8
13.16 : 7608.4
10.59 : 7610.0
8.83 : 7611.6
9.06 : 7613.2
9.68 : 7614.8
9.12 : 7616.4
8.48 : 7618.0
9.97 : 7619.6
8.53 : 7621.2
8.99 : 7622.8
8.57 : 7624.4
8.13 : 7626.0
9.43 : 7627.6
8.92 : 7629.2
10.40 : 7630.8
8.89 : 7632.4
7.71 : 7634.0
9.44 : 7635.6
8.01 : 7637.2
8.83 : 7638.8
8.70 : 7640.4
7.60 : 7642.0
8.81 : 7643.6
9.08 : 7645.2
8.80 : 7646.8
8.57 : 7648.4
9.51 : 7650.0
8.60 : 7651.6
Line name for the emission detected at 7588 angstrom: [S II]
